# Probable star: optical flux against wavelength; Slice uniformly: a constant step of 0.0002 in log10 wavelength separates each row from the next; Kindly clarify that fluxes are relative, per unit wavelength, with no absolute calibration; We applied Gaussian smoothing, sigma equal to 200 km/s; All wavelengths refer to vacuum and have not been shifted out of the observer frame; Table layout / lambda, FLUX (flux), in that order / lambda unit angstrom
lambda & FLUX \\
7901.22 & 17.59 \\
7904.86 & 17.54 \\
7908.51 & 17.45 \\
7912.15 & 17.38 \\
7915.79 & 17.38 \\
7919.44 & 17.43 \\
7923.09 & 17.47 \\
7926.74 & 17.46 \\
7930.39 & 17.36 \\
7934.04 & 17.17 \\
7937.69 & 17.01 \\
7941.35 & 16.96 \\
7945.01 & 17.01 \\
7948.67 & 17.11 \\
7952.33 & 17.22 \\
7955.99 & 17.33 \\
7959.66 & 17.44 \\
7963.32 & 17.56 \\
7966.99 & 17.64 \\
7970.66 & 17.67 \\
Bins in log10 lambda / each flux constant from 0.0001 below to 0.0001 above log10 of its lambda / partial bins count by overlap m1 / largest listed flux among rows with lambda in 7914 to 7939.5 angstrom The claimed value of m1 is 17.47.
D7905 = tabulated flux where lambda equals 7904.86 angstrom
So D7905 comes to 17.54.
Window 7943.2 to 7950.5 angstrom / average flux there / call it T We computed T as 17.1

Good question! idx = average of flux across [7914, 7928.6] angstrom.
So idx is 17.4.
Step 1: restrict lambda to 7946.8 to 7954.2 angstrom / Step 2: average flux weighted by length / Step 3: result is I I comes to 17.2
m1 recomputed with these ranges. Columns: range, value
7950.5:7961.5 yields 17.44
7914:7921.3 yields 17.43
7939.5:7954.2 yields 17.22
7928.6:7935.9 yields 17.36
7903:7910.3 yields 17.54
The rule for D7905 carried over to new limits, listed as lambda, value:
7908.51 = 17.45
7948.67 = 17.11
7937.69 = 17.01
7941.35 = 16.96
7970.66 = 17.67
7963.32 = 17.56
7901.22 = 17.59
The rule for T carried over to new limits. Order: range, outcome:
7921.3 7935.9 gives 17.4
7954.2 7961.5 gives 17.4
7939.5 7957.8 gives 17.1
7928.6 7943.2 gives 17.1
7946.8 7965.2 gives 17.3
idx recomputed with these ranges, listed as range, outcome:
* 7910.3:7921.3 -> 17.4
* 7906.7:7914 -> 17.4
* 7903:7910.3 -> 17.5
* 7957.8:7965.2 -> 17.5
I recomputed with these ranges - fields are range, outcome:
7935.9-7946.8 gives 17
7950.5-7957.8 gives 17.3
